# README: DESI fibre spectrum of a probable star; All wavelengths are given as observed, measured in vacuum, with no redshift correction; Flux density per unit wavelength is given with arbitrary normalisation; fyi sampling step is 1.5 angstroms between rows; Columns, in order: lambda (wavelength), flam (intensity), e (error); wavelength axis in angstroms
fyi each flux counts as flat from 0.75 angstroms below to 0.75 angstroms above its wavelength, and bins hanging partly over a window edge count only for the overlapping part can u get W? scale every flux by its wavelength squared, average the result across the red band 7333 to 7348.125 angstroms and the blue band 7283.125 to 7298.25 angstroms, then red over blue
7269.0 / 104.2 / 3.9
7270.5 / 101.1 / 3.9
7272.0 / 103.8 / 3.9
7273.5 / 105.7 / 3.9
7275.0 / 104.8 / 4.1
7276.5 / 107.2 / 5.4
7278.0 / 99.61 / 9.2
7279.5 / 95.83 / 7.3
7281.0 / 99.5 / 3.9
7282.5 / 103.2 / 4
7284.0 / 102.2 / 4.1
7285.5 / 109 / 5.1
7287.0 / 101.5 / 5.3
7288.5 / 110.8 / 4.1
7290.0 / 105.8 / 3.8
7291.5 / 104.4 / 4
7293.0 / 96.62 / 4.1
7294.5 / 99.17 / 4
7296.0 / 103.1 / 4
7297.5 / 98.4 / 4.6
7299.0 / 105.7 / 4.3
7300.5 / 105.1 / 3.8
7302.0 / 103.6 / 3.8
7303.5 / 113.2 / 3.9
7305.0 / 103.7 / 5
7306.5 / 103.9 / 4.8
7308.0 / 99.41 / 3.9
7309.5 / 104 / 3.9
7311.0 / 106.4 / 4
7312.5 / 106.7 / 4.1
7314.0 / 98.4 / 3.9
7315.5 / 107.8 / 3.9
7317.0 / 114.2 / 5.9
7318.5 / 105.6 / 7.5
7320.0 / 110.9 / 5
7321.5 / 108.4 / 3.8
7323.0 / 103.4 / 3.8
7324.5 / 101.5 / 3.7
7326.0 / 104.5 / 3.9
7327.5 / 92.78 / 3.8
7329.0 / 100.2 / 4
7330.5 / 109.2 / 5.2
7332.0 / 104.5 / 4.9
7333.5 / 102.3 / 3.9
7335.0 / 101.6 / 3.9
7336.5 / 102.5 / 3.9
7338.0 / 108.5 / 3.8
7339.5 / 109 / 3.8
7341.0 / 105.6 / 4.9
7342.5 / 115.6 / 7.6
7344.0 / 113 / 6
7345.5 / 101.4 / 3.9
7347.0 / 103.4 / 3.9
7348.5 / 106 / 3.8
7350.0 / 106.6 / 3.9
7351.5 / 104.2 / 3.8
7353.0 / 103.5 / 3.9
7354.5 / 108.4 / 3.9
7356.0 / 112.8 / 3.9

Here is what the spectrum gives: 1.05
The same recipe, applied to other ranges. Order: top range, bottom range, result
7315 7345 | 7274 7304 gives 1.04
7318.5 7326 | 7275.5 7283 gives 1.06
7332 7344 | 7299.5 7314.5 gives 1.03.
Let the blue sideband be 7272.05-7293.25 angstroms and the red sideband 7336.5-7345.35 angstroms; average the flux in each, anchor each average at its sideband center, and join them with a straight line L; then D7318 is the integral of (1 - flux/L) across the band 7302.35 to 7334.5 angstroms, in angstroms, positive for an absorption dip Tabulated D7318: 0.6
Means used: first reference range 103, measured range 105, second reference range 109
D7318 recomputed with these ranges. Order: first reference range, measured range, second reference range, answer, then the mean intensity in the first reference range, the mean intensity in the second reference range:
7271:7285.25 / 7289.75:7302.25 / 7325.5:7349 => 0.1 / 103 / 105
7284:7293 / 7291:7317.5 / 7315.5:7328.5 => 0.3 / 105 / 105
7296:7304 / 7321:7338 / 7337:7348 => 0.6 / 105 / 108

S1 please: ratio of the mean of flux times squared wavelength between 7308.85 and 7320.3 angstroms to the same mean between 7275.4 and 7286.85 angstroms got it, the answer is 1.05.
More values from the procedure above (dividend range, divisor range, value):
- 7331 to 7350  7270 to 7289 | 1.04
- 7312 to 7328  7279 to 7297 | 1.03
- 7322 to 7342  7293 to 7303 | 1.02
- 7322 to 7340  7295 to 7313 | 1.00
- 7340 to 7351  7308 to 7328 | 1.03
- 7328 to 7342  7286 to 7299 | 1.03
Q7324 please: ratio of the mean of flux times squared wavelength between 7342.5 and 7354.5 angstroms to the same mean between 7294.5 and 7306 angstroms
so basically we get 1.03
